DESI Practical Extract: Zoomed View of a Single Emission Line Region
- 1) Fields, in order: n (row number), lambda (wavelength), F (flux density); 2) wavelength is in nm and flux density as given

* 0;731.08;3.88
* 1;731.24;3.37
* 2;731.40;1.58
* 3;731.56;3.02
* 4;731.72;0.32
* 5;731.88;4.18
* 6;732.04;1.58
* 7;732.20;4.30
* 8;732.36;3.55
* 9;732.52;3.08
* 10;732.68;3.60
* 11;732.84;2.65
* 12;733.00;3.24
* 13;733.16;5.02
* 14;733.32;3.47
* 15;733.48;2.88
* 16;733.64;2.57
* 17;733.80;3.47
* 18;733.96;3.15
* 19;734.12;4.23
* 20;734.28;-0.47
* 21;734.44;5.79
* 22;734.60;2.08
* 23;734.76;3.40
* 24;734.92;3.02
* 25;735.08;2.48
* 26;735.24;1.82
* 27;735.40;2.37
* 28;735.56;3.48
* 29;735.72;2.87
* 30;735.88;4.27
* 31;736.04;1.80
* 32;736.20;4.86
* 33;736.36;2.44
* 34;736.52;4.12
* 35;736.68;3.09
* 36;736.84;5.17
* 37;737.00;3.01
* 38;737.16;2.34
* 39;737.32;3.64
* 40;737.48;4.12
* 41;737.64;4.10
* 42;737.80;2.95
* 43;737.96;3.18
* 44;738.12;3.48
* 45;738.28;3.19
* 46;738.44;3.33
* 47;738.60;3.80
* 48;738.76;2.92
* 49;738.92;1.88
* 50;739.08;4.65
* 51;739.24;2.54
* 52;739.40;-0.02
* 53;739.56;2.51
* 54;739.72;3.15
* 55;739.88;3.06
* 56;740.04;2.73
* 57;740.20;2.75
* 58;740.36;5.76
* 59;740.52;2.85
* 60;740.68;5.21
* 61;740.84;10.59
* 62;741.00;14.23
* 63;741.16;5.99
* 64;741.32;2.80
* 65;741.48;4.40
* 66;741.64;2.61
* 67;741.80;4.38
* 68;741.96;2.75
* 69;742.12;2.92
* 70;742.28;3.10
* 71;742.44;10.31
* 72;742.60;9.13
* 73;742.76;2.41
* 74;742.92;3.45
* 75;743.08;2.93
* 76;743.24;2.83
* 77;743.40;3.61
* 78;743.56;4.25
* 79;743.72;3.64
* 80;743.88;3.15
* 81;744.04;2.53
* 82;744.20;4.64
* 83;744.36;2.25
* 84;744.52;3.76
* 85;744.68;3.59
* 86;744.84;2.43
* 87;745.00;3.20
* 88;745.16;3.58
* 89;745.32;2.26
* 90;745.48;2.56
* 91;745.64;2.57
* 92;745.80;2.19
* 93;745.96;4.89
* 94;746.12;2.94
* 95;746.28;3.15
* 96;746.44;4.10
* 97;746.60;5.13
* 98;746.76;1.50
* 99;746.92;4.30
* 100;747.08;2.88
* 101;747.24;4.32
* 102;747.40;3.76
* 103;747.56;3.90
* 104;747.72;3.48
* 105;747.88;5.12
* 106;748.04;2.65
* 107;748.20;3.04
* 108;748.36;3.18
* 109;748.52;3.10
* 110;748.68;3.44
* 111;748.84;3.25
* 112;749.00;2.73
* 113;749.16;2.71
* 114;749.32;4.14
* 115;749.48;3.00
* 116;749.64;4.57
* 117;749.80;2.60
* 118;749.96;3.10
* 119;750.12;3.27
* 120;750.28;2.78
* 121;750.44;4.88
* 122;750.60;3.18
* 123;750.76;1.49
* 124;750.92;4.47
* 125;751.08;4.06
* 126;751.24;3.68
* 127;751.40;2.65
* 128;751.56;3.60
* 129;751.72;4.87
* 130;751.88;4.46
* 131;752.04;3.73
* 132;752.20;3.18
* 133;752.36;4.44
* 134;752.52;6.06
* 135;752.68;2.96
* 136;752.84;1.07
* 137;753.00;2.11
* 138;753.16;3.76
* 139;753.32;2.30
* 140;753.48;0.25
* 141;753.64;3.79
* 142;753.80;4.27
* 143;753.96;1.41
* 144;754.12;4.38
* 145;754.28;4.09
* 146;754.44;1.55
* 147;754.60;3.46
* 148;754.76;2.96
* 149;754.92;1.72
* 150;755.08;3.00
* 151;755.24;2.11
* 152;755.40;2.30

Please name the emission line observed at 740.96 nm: [S II] 6716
